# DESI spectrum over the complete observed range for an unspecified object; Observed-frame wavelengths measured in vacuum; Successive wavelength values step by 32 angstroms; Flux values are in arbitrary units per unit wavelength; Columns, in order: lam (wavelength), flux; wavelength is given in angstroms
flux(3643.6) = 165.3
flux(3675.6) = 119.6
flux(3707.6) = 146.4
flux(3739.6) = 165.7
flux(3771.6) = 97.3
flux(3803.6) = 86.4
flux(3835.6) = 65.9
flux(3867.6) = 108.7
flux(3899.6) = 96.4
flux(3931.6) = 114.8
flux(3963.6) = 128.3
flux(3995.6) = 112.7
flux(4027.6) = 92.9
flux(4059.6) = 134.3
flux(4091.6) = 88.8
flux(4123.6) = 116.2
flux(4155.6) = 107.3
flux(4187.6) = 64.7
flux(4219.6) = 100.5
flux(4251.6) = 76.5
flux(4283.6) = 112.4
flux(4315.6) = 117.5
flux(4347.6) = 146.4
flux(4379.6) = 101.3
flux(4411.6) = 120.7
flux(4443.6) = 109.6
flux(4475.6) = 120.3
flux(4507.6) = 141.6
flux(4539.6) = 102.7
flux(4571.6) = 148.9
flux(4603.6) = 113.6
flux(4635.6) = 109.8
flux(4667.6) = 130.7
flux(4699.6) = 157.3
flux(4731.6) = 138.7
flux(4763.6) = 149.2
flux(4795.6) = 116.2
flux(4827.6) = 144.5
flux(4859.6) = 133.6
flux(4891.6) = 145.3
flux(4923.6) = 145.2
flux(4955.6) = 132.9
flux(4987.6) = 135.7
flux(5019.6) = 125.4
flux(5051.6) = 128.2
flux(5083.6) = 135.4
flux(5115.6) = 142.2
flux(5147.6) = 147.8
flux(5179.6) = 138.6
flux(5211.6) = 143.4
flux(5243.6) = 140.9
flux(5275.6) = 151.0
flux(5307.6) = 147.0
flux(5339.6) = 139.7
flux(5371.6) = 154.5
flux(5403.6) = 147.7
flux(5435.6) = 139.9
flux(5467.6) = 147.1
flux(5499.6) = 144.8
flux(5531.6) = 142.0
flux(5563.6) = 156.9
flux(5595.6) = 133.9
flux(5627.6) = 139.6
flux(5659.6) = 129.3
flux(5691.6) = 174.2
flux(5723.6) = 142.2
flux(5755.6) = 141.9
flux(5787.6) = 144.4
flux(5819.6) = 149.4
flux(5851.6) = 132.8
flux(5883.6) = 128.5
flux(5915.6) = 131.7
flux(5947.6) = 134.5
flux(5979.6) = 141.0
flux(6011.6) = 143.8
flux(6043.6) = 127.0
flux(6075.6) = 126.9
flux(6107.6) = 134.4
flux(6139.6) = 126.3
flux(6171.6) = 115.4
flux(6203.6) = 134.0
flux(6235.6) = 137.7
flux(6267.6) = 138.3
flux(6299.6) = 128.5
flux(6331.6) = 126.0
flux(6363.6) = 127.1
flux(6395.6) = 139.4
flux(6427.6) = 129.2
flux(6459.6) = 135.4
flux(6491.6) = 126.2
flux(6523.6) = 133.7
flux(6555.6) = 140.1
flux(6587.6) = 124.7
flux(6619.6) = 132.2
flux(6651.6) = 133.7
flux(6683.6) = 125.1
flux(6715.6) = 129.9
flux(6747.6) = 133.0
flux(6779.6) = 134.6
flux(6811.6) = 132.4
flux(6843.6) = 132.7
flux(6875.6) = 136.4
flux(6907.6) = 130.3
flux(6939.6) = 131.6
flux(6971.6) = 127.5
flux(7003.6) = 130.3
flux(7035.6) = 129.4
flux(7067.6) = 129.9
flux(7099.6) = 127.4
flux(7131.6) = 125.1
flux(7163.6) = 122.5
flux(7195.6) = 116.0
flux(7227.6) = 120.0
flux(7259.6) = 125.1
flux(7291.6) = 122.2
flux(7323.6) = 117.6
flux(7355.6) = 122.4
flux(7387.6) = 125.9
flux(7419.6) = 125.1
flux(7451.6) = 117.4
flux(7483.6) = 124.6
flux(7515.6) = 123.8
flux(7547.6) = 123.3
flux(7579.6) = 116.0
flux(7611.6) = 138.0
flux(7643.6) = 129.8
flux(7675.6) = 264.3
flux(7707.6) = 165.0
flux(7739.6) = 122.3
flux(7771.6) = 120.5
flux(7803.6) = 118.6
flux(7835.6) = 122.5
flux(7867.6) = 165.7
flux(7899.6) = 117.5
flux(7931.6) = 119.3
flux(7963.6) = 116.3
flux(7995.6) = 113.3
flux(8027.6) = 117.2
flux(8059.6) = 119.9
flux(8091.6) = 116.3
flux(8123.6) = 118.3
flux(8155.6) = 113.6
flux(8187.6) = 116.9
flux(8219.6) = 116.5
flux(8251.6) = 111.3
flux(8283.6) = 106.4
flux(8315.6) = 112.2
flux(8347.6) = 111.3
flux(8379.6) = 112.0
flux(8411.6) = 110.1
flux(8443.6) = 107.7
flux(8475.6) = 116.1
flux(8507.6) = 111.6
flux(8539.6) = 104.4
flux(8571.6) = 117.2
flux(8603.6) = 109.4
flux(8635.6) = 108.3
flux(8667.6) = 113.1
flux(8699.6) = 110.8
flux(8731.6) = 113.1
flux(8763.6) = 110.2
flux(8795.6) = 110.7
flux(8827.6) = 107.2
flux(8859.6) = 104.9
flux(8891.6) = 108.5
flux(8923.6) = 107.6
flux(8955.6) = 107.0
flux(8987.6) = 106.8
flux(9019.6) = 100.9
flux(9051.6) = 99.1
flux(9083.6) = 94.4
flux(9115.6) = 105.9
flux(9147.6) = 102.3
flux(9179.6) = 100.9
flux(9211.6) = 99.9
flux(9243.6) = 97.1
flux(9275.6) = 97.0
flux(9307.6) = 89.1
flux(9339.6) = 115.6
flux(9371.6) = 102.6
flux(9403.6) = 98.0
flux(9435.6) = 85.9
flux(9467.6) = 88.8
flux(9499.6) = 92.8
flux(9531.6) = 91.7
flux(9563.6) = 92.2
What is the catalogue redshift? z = 0.169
